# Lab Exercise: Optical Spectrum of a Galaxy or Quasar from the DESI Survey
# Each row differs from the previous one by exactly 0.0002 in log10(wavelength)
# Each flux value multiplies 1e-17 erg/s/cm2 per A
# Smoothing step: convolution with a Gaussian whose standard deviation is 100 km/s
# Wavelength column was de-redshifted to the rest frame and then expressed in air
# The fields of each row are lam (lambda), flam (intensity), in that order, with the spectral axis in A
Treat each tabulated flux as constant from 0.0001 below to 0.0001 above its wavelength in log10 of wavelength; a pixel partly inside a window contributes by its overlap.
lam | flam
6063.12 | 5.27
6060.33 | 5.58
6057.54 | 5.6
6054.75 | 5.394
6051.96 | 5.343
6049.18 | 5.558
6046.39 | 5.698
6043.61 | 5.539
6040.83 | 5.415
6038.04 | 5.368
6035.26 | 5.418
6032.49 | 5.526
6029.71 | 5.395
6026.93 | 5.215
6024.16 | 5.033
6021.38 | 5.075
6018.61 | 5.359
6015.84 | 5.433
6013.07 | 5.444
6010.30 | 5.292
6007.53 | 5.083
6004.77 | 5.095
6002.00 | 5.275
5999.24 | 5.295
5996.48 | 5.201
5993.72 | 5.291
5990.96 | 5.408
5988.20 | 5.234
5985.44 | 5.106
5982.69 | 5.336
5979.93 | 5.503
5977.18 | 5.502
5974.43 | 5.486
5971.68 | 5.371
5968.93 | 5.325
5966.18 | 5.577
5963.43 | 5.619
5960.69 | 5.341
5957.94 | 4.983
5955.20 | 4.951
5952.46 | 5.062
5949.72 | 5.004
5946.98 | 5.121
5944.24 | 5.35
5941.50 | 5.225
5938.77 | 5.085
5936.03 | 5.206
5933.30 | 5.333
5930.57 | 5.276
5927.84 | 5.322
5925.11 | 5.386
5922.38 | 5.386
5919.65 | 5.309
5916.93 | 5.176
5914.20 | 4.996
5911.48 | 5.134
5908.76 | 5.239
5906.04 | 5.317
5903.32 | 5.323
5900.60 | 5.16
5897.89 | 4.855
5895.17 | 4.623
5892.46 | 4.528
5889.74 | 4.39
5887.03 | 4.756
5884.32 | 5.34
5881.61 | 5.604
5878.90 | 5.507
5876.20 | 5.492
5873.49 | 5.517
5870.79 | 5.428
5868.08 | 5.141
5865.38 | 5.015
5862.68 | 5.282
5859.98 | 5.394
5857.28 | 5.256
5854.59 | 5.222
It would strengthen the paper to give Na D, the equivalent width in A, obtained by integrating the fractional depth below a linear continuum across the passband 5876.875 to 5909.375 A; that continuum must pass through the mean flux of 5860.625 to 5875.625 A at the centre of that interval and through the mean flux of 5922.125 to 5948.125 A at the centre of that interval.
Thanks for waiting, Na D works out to 1.4 A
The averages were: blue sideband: 5.29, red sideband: 5.26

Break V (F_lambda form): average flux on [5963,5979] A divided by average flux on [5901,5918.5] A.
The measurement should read 1.05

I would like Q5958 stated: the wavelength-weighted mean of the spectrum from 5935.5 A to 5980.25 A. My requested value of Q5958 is 5.27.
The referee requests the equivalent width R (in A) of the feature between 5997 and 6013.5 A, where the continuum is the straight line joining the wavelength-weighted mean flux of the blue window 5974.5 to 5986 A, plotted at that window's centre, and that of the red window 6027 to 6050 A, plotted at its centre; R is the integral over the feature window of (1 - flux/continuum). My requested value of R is 0.59 A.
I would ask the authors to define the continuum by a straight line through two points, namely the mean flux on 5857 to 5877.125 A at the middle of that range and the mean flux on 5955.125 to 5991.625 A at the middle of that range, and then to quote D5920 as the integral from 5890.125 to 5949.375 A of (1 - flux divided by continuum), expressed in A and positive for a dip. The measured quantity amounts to 2.1 A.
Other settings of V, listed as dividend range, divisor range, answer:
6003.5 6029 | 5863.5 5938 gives 1.01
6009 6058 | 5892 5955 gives 1.05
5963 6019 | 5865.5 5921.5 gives 1.04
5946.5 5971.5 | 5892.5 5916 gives 1.04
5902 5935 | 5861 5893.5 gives 1.02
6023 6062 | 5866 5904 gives 1.06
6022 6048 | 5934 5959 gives 1.05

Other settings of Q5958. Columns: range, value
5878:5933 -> 5.13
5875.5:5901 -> 5.01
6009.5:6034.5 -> 5.31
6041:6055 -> 5.51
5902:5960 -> 5.2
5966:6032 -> 5.3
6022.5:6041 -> 5.33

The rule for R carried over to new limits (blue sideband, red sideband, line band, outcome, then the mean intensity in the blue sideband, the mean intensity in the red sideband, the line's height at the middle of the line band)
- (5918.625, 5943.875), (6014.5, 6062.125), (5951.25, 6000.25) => 0.21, 5.28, 5.41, 5.33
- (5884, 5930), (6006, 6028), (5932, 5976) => -0.94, 5.07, 5.24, 5.14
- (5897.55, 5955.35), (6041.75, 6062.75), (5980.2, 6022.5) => 0.94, 5.2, 5.52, 5.39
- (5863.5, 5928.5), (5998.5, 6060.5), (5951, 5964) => 0.23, 5.16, 5.36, 5.26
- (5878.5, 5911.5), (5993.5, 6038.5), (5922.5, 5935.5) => -0.55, 5.04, 5.28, 5.11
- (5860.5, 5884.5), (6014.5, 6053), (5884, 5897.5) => 1.72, 5.37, 5.38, 5.37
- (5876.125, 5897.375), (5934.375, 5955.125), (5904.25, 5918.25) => -0.34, 4.99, 5.14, 5.06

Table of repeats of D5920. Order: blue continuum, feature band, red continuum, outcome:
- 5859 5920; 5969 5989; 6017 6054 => -0.27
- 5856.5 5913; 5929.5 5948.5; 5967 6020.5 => 0.04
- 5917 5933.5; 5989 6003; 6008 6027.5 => -0.05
